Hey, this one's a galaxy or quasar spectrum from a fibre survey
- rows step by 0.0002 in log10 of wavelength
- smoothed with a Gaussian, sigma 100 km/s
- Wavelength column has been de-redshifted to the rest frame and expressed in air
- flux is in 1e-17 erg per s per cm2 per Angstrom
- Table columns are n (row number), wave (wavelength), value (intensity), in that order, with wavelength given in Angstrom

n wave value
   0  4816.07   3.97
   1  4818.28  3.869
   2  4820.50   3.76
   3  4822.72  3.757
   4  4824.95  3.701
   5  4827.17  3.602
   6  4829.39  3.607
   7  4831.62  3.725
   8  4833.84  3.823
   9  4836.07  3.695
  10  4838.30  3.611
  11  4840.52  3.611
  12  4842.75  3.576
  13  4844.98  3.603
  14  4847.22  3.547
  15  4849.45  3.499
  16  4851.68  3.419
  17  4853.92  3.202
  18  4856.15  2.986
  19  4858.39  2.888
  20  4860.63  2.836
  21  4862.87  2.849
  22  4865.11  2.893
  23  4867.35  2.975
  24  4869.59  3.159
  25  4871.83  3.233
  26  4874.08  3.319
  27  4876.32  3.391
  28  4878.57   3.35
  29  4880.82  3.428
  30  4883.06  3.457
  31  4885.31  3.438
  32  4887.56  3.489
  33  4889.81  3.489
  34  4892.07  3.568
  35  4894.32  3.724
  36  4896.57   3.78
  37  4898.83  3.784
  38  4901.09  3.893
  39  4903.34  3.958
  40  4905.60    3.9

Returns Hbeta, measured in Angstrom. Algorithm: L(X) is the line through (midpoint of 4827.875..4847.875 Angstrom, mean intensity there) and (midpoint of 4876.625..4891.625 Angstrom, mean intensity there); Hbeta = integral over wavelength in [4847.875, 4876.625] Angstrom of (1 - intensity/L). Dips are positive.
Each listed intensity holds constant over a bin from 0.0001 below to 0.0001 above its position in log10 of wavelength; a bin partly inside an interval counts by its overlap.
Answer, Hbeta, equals 3.4 Angstrom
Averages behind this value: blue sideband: 3.65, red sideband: 3.44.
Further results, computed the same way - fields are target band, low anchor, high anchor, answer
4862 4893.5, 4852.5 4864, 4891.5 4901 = 0.6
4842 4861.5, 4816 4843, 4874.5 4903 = 2.0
